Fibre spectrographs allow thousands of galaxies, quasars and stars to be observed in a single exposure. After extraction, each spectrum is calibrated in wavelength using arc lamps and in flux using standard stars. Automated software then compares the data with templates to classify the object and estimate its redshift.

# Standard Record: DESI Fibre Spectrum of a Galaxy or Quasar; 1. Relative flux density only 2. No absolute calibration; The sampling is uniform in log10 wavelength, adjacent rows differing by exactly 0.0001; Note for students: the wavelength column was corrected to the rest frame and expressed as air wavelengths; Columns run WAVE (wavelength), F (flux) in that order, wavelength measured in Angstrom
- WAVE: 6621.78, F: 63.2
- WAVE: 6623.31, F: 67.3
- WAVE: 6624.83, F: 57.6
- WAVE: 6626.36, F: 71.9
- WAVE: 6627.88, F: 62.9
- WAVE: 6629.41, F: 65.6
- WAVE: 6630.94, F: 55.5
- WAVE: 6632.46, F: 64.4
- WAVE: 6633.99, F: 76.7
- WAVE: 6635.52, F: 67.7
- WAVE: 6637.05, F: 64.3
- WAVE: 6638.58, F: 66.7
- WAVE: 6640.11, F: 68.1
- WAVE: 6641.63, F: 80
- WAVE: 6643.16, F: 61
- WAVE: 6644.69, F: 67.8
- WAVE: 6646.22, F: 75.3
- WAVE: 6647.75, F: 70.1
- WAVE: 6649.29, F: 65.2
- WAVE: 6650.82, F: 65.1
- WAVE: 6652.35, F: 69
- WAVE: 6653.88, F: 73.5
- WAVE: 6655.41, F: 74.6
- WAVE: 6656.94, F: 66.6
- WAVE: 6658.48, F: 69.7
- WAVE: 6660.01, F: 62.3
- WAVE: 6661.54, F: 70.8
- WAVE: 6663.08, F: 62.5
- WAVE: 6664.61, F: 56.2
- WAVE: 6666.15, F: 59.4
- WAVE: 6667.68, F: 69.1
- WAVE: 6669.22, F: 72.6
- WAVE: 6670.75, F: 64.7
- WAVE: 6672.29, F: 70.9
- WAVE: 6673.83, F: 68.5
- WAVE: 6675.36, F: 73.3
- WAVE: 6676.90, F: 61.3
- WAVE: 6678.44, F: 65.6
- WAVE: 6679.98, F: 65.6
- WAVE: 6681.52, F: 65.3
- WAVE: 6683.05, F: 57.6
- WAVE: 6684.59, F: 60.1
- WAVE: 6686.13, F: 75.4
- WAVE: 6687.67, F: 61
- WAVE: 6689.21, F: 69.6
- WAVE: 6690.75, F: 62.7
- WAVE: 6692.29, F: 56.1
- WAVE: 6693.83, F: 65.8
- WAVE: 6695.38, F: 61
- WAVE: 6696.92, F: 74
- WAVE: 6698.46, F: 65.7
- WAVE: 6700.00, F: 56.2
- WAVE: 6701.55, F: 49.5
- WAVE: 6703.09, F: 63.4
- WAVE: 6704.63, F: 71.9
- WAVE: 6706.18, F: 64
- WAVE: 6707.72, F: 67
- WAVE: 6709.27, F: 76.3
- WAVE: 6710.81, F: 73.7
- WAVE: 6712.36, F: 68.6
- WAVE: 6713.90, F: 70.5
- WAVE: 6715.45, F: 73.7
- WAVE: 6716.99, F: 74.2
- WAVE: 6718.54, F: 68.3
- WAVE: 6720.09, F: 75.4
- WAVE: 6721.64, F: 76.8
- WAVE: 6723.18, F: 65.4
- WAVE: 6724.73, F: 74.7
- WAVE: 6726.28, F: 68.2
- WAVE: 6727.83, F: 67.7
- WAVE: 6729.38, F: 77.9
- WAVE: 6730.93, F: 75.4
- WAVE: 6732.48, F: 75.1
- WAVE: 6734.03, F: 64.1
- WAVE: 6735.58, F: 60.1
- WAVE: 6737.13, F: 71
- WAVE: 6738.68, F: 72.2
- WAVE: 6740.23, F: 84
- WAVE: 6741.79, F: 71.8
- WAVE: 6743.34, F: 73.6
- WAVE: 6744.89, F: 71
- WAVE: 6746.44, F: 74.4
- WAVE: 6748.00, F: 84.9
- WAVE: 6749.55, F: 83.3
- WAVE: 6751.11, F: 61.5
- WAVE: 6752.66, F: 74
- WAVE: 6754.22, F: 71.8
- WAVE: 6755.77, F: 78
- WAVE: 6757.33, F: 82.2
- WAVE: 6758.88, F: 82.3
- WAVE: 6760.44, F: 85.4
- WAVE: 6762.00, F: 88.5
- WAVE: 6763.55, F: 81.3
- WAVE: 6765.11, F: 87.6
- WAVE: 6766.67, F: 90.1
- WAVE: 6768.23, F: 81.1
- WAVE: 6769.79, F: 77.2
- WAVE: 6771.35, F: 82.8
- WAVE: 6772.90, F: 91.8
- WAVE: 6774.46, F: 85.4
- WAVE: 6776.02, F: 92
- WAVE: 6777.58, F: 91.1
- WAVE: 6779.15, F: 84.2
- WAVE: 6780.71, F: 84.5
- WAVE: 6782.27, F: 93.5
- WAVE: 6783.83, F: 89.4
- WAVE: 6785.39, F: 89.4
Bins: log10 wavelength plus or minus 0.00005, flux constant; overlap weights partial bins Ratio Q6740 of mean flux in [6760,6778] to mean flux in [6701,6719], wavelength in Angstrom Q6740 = 1.25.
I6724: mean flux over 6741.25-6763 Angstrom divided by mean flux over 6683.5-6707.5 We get 1.22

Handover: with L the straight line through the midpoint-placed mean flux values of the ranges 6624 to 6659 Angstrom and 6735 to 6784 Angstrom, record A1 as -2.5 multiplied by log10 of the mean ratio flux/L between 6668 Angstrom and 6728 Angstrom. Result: 0.10 mag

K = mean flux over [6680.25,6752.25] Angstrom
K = 69.1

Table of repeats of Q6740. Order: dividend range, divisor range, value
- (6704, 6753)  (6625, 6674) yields 1.07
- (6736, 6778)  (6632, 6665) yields 1.17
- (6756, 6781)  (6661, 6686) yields 1.30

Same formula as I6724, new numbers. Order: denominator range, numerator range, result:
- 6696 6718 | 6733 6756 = 1.08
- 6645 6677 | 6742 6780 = 1.20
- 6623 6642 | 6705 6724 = 1.07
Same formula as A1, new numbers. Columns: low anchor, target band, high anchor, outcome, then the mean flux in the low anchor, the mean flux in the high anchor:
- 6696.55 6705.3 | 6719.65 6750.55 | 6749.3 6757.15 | -0.05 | 62.9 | 73.7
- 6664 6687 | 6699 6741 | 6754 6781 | 0.08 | 65.7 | 84.6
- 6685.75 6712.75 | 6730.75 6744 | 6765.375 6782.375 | 0.07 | 65.5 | 86.4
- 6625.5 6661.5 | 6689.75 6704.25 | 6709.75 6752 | 0.14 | 68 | 72.5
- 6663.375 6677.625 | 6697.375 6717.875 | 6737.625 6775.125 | 0.07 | 66.1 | 79.8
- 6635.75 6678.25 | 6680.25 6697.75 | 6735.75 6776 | 0.11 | 67.7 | 79.4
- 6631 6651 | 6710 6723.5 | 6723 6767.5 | 0.03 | 68.3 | 75.9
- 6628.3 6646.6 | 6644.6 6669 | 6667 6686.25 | -0.01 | 67.5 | 66.6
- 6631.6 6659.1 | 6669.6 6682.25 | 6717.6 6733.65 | 0.05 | 69.2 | 72.3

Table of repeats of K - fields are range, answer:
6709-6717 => 72.6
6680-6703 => 63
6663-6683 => 65.6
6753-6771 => 82.1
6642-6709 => 65.9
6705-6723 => 71.5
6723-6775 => 77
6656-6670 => 65.6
